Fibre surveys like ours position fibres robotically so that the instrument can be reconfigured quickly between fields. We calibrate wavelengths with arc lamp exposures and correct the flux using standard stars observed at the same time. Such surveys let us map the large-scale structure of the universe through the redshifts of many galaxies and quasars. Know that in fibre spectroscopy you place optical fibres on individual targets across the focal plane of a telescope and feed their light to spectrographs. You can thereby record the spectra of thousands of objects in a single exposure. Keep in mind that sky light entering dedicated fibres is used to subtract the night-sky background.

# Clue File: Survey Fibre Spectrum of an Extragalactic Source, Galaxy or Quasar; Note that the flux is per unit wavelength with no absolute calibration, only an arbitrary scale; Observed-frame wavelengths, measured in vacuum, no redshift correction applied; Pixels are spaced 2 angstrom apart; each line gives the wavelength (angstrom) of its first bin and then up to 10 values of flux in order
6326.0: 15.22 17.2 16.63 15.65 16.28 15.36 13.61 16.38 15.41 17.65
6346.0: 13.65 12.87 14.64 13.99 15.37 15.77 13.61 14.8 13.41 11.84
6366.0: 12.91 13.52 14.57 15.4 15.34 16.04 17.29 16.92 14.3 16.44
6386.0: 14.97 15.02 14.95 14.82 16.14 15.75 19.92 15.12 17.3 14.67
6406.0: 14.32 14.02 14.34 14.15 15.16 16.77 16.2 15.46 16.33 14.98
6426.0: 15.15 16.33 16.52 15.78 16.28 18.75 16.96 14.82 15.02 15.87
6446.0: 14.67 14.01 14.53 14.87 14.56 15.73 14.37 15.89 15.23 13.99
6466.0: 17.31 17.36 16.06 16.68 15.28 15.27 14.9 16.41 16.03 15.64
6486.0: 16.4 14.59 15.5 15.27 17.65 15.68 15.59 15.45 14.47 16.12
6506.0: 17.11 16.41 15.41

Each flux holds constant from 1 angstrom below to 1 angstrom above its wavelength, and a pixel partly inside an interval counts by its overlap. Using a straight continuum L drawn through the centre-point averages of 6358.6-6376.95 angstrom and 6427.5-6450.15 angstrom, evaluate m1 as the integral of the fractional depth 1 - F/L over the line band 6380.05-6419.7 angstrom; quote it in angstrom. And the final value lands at -1.6 angstrom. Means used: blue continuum 14.2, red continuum 15.8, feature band 15.5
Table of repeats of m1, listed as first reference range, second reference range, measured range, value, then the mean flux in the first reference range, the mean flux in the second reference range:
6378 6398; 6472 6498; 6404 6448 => 0.6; 15.8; 15.8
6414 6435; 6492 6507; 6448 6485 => 1.0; 15.9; 16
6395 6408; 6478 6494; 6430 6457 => 0.6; 16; 15.8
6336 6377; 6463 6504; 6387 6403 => -1.3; 14.6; 15.8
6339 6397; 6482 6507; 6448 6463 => 0.6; 15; 15.8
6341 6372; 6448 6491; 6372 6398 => -2.2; 14.3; 15.5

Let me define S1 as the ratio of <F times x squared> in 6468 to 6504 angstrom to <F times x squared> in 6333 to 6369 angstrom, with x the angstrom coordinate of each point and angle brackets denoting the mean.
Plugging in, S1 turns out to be 1.13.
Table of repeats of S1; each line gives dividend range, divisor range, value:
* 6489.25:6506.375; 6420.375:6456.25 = 1.03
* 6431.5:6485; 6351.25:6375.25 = 1.13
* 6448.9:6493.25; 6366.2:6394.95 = 1.04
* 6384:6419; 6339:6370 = 1.10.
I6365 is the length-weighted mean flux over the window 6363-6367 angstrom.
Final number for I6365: 12.4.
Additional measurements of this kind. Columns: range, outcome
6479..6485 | 16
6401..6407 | 15.4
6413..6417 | 16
